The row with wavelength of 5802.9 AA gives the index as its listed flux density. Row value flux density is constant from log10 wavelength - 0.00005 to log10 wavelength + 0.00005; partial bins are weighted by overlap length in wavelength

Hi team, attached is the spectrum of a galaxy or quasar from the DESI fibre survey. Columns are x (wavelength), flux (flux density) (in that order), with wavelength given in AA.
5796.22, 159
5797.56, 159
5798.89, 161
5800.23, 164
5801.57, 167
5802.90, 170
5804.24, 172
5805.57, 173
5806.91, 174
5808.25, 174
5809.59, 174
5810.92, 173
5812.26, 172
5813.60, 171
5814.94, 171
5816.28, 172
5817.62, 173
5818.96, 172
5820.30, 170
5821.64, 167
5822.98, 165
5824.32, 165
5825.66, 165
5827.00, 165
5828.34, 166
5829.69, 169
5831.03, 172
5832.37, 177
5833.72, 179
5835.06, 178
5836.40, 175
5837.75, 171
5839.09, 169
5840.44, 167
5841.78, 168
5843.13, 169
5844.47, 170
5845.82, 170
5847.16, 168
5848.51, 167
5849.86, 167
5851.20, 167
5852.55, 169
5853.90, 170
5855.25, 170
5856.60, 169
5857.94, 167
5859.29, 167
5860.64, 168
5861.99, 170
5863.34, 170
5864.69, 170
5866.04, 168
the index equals 170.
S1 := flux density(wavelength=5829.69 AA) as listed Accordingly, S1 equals 169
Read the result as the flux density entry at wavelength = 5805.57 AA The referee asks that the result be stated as 173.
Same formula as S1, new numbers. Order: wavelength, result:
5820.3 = 170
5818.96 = 172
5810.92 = 173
